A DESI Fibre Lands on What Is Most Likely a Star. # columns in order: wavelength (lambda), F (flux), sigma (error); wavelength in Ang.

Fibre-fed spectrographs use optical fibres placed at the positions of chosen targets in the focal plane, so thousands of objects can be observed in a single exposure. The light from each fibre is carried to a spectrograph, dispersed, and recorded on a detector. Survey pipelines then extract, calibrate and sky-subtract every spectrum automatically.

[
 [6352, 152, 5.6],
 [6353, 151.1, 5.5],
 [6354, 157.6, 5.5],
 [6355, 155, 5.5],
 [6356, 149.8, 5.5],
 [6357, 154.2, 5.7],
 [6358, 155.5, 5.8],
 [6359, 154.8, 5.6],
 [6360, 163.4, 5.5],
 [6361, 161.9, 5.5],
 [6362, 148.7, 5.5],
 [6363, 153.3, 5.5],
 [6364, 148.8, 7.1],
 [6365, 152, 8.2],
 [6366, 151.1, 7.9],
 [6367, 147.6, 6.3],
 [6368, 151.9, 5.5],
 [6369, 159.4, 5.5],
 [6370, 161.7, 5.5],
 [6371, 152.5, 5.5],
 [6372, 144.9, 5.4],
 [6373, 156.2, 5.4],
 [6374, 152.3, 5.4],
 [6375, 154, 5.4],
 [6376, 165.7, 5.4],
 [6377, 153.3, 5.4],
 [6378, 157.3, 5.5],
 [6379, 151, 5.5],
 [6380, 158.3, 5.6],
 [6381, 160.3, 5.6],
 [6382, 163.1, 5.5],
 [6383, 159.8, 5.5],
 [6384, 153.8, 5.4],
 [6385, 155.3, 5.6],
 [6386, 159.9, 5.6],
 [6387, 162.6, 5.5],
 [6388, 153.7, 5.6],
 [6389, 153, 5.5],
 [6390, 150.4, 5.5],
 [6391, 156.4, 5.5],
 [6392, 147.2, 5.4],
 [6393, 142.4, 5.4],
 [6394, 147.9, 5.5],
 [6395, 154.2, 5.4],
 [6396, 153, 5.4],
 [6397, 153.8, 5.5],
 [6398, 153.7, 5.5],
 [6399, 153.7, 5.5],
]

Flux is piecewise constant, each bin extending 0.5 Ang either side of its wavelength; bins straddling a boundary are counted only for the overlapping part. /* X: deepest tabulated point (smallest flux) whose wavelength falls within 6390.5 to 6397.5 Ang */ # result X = 142.4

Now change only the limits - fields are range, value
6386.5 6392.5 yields 147.2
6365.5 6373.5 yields 144.9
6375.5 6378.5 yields 153.3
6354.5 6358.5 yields 149.8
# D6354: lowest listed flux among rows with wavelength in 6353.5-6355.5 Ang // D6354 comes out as 155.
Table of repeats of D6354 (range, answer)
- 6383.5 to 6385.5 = 153.8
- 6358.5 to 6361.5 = 154.8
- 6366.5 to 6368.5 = 147.6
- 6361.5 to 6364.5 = 148.7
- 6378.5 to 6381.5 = 151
